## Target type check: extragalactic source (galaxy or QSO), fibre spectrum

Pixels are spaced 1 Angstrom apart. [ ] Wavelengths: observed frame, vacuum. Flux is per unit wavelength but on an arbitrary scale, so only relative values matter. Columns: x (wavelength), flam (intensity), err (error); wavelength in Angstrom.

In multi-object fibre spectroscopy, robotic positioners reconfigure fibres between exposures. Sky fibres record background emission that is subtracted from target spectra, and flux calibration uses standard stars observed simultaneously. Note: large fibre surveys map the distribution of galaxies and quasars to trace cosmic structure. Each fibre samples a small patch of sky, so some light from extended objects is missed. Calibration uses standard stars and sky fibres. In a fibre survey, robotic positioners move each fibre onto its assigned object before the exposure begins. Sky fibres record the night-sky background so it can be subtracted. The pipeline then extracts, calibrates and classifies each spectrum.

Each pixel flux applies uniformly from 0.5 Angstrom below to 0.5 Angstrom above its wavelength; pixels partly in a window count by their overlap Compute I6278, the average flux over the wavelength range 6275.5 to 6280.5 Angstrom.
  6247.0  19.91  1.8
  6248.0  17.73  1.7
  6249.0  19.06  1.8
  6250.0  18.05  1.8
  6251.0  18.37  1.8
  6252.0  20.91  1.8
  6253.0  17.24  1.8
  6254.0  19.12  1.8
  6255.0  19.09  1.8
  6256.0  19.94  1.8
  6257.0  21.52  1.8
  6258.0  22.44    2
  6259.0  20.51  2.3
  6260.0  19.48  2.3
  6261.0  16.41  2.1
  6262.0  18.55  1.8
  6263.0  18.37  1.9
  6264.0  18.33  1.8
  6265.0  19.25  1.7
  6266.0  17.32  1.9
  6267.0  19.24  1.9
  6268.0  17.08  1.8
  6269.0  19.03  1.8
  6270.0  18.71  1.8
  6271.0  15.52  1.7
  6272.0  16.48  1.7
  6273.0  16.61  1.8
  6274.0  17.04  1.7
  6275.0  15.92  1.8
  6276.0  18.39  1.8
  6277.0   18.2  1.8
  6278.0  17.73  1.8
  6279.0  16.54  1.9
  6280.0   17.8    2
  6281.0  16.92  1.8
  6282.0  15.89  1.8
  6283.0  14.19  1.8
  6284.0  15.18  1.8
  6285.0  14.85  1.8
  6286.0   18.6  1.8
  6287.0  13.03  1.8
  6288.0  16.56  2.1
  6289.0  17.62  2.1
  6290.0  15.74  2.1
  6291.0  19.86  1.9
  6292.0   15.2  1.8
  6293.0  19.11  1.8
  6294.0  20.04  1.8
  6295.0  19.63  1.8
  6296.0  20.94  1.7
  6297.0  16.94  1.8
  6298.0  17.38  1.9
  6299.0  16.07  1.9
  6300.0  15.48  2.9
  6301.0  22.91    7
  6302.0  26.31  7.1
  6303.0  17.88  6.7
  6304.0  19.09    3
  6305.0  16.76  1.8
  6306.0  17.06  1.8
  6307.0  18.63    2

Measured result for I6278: 17.7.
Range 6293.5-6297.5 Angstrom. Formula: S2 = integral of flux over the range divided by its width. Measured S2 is 19.4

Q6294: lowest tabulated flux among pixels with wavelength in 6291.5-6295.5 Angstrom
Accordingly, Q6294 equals 15.2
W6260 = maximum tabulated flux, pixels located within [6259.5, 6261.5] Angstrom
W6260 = 19.48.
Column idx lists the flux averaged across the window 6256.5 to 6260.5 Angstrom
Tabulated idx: 21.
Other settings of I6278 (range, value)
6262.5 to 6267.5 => 18.5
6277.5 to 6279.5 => 17.1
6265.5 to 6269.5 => 18.2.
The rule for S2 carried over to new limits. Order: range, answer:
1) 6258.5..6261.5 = 18.8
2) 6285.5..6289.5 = 16.5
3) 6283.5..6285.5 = 15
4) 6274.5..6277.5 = 17.5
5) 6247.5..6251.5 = 18.3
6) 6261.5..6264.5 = 18.4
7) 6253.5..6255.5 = 19.1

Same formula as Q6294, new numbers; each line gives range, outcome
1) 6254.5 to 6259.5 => 19.09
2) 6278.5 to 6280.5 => 16.54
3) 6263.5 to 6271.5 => 15.52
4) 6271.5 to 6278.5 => 15.92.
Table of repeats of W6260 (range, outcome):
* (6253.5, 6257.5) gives 21.52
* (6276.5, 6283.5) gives 18.2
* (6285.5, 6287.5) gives 18.6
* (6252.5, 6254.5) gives 19.12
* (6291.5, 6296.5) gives 20.94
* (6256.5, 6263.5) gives 22.44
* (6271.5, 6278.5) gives 18.39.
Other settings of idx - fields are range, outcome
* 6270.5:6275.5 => 16.3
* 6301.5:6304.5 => 21.1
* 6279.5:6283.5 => 16.2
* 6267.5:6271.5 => 17.6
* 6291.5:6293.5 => 17.2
